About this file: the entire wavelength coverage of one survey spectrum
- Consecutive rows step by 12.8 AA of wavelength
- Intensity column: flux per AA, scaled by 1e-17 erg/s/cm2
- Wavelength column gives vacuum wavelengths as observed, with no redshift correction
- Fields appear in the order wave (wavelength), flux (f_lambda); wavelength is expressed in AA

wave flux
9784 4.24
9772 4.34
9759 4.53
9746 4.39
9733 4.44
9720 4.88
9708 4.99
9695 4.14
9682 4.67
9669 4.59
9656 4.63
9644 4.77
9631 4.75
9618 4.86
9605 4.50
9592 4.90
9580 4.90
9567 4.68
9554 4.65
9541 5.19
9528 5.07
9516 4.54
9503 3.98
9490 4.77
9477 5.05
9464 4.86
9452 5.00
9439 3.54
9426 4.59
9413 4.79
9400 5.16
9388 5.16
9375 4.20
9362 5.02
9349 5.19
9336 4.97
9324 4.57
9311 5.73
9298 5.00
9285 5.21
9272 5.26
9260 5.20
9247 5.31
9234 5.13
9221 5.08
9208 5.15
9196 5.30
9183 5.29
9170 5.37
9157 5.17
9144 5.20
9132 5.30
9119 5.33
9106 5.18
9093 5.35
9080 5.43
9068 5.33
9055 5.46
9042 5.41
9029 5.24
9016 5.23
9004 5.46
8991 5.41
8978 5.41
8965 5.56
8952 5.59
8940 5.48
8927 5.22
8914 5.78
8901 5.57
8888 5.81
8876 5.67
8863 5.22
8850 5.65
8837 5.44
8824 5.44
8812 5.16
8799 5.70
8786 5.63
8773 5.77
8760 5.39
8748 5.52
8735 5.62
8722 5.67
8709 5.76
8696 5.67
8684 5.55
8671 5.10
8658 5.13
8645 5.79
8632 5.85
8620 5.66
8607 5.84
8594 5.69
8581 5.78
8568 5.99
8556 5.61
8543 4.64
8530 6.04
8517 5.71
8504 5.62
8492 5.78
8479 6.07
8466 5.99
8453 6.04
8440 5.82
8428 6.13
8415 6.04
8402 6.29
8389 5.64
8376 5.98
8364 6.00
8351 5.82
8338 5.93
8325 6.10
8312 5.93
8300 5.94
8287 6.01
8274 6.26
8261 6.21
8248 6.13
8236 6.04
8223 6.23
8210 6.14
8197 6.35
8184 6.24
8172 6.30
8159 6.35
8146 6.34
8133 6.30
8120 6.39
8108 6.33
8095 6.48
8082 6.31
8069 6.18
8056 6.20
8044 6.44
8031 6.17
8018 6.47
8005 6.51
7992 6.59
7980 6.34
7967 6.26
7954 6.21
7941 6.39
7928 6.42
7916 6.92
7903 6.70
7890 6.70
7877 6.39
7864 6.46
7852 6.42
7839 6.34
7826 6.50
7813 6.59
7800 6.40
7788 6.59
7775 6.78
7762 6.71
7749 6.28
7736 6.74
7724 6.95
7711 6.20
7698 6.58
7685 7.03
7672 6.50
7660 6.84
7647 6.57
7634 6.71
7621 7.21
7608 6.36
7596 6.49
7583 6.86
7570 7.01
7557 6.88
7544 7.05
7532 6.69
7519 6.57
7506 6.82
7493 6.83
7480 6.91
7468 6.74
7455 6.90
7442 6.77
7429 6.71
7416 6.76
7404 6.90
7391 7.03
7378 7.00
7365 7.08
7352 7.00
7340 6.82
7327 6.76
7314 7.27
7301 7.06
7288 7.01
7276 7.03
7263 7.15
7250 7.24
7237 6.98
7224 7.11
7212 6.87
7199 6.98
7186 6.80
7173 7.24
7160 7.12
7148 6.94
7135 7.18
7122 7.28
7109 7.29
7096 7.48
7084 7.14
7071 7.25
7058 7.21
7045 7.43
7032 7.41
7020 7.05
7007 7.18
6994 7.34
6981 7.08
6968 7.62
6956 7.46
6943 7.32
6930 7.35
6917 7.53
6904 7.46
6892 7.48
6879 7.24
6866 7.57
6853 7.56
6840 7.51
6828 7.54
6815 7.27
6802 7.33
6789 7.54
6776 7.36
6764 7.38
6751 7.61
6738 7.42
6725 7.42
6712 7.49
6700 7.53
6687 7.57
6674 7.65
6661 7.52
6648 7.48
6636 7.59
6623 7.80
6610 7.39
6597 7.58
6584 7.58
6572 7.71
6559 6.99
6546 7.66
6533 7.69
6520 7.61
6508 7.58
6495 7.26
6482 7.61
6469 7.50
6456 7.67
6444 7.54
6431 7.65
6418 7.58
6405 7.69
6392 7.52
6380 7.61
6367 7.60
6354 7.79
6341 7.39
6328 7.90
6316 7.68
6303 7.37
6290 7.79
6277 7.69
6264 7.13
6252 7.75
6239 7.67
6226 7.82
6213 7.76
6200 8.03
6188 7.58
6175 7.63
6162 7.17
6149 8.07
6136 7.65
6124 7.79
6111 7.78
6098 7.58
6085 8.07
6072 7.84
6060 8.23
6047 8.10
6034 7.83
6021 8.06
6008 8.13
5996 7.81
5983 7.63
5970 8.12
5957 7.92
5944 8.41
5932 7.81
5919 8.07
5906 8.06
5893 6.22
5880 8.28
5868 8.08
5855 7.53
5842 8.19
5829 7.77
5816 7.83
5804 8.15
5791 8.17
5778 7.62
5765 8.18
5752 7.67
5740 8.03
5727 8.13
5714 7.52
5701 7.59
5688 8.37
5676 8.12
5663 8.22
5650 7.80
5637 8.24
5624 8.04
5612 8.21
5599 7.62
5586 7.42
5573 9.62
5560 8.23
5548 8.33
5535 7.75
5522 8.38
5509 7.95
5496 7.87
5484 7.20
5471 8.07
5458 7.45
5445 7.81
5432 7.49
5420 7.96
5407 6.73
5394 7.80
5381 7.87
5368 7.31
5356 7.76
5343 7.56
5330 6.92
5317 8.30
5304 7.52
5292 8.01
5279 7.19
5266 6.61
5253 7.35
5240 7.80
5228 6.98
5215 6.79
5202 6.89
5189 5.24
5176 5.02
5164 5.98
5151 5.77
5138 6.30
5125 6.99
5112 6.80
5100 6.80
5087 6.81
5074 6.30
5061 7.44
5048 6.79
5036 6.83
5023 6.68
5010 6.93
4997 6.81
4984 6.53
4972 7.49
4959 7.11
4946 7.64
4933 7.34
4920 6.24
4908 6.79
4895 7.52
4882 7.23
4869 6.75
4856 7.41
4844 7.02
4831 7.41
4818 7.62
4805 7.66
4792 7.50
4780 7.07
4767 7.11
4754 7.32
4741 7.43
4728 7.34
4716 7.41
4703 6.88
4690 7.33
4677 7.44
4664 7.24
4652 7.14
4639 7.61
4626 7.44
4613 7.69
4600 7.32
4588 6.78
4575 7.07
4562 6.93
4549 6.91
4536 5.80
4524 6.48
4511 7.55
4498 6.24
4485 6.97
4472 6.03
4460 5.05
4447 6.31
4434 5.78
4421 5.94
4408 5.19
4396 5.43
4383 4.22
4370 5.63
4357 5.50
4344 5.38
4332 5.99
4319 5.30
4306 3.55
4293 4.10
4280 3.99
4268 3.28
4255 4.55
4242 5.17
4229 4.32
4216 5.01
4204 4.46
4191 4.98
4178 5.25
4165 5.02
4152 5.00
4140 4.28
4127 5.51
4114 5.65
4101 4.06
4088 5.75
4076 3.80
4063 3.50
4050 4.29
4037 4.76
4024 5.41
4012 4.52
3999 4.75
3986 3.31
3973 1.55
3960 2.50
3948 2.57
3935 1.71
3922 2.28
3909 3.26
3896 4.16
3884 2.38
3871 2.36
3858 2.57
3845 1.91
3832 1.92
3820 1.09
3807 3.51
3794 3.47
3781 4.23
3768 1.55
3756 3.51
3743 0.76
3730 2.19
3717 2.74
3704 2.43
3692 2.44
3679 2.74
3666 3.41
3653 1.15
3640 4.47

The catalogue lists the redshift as 0.000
